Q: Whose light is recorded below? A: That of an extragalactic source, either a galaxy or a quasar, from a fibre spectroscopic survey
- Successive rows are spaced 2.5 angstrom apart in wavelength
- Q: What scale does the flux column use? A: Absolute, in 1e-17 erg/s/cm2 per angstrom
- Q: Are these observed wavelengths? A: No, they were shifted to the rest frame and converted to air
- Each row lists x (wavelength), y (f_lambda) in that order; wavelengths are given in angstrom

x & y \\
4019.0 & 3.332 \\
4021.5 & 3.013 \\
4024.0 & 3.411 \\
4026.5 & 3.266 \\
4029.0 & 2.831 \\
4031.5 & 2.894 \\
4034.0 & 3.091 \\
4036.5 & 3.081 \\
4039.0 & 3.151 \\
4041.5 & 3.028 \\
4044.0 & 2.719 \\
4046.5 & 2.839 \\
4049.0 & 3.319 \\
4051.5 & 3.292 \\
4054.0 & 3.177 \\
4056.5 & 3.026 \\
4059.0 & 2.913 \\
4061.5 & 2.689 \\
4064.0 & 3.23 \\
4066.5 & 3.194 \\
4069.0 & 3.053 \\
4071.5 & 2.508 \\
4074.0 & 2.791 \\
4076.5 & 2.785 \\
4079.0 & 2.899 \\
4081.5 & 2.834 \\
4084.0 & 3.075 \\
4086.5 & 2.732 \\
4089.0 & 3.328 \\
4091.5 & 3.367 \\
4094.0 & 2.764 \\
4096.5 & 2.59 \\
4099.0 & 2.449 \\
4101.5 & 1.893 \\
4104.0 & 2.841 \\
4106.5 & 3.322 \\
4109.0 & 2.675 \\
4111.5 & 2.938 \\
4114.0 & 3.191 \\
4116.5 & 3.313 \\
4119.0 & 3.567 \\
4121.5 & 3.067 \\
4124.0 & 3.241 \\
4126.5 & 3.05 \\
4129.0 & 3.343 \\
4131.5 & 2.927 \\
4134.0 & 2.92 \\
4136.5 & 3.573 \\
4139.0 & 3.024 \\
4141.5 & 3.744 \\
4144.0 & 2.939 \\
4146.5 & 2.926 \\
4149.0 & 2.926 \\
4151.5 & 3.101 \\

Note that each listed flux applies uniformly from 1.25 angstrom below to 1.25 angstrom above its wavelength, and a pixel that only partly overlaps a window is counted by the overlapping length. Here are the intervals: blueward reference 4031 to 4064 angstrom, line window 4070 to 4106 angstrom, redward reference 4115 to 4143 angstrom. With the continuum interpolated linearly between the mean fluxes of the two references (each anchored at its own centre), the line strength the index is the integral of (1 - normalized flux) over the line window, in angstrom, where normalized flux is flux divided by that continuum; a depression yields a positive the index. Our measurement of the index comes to 4.0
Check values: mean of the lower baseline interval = 3.03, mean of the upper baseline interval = 3.25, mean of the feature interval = 2.79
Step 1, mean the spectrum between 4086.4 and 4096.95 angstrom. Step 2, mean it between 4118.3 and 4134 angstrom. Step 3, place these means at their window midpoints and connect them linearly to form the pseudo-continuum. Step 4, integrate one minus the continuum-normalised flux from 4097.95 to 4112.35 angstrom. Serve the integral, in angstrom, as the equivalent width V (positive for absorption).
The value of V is 1.8 angstrom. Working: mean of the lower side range 3.01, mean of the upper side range 3.16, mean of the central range 2.68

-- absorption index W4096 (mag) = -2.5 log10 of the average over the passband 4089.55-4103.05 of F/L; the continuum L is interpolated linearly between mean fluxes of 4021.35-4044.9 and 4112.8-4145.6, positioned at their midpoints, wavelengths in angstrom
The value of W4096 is 0.190 mag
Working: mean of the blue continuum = 3.06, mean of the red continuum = 3.22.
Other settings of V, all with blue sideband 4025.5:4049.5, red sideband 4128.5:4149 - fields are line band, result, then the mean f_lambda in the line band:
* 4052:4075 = 0.6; 2.97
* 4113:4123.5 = -0.5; 3.28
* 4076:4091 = 0.5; 2.97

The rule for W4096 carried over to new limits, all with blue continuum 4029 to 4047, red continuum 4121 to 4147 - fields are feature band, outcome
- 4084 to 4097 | 0.03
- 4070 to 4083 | 0.10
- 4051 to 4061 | -0.02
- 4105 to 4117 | 0.02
